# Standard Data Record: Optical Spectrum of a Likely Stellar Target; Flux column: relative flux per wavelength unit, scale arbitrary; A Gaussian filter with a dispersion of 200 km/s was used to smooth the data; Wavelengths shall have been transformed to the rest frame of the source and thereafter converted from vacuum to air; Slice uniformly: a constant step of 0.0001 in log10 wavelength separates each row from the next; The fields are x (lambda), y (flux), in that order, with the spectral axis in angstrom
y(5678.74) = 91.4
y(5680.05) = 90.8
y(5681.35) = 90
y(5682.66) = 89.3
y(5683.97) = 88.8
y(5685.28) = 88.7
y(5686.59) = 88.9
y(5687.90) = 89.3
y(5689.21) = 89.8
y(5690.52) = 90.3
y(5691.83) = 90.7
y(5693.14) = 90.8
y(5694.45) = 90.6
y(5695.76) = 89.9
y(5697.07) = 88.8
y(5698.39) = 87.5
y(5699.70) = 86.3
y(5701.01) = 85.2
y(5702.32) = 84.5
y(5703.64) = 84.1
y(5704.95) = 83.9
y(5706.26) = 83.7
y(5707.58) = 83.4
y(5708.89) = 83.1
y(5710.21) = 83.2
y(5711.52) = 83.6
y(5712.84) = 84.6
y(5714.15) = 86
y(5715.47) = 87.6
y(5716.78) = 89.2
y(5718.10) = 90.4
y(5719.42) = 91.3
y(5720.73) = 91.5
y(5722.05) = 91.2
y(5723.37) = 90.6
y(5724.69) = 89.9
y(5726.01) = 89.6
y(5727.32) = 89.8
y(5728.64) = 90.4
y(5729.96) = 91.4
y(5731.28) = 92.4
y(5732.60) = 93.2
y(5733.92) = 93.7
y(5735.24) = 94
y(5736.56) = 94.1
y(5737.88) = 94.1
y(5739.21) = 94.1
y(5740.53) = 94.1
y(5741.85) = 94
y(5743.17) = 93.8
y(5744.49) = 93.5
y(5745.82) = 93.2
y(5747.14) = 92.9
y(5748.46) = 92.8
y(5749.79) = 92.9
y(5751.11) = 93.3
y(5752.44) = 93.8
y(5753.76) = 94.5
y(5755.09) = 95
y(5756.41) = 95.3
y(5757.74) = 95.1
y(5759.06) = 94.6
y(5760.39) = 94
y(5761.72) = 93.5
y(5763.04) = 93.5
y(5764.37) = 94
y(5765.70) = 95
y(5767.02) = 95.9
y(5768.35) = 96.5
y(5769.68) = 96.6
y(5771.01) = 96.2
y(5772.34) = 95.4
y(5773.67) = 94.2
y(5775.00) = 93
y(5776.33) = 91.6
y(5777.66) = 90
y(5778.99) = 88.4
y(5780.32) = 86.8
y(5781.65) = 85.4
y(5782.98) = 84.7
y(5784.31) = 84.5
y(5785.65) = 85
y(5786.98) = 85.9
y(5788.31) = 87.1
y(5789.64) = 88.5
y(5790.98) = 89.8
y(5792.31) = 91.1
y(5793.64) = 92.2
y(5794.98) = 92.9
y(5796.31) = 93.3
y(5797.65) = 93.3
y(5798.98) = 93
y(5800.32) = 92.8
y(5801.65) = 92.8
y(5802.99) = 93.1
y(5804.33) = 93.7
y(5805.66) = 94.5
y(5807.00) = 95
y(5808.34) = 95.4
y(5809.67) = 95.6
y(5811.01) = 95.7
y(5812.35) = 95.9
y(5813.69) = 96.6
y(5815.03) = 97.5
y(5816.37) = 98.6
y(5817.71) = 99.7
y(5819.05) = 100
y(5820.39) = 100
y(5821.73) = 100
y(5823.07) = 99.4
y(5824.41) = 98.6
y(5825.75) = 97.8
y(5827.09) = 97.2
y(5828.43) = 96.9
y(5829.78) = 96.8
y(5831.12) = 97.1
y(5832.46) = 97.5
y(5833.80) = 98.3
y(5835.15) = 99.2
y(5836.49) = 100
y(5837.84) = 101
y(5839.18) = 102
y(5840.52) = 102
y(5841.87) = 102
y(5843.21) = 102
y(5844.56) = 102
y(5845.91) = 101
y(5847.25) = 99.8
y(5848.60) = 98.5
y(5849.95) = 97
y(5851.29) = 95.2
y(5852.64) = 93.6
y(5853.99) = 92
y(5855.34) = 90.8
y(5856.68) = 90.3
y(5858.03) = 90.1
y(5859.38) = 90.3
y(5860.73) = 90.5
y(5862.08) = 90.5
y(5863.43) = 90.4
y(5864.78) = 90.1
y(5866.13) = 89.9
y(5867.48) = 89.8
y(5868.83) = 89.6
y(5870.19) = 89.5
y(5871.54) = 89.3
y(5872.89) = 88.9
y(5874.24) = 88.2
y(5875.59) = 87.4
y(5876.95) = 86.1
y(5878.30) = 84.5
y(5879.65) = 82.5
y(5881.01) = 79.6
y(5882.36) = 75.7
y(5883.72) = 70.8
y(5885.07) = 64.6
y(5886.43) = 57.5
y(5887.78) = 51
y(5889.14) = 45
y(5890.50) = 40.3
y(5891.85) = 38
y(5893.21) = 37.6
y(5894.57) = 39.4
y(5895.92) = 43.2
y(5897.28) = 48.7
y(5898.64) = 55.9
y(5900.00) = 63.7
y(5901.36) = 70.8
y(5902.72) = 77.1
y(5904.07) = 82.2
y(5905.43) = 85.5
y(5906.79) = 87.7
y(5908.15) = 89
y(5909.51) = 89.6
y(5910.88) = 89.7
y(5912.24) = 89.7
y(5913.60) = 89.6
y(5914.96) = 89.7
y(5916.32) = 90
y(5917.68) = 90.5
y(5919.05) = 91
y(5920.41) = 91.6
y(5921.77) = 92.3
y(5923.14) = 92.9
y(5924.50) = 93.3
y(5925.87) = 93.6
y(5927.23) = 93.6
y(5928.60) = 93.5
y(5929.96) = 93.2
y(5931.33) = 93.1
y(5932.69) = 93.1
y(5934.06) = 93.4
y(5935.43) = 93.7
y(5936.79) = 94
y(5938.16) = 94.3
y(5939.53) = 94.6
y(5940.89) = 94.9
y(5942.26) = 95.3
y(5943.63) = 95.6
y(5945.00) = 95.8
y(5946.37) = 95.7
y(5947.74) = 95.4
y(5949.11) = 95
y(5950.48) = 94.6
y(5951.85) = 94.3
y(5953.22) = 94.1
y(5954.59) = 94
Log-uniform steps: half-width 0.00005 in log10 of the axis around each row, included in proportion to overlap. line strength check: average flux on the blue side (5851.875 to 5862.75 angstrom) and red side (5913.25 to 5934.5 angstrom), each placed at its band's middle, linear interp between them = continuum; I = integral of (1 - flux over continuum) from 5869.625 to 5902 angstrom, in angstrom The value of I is 9.1 angstrom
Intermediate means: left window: 91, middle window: 65.6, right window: 92.2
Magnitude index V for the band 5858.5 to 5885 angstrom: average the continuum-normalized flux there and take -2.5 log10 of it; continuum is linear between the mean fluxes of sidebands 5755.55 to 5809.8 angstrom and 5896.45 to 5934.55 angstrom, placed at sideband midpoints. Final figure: 0.02 mag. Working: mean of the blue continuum 92.2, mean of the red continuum 85.7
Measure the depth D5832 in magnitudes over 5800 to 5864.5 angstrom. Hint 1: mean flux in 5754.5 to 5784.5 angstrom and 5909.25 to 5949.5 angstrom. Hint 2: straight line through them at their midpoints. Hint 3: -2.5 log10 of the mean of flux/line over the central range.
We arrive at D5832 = -0.04 mag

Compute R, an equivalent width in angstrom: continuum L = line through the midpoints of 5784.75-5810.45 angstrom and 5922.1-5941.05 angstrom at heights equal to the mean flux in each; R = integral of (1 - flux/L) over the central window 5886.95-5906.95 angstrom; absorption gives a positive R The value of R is 7.8 angstrom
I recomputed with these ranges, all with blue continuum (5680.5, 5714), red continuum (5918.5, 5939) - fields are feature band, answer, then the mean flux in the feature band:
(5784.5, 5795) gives 0.1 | 88.6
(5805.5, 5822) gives -1.3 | 97.3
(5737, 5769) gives -2.0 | 94.1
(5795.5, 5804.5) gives -0.3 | 93.1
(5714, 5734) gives -0.6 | 90.5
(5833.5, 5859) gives -1.9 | 97.6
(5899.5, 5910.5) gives 1.3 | 81.2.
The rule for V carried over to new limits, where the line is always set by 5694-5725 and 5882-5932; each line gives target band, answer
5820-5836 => -0.22 mag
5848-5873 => -0.17 mag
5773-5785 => -0.07 mag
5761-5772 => -0.14 mag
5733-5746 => -0.10 mag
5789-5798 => -0.12 mag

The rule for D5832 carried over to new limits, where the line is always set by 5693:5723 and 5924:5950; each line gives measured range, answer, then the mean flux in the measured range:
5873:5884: 0.12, 82.6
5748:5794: -0.04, 91.9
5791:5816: -0.05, 94.1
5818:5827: -0.10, 99.2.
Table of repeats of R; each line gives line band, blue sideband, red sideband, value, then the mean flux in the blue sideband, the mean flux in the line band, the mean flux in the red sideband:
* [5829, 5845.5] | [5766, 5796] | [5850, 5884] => -2.0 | 90.6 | 99.9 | 88.2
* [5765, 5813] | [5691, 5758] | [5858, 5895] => -4.7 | 90.2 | 92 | 75.2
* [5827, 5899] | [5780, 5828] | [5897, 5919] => 3.1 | 93.5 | 83.4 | 81.5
